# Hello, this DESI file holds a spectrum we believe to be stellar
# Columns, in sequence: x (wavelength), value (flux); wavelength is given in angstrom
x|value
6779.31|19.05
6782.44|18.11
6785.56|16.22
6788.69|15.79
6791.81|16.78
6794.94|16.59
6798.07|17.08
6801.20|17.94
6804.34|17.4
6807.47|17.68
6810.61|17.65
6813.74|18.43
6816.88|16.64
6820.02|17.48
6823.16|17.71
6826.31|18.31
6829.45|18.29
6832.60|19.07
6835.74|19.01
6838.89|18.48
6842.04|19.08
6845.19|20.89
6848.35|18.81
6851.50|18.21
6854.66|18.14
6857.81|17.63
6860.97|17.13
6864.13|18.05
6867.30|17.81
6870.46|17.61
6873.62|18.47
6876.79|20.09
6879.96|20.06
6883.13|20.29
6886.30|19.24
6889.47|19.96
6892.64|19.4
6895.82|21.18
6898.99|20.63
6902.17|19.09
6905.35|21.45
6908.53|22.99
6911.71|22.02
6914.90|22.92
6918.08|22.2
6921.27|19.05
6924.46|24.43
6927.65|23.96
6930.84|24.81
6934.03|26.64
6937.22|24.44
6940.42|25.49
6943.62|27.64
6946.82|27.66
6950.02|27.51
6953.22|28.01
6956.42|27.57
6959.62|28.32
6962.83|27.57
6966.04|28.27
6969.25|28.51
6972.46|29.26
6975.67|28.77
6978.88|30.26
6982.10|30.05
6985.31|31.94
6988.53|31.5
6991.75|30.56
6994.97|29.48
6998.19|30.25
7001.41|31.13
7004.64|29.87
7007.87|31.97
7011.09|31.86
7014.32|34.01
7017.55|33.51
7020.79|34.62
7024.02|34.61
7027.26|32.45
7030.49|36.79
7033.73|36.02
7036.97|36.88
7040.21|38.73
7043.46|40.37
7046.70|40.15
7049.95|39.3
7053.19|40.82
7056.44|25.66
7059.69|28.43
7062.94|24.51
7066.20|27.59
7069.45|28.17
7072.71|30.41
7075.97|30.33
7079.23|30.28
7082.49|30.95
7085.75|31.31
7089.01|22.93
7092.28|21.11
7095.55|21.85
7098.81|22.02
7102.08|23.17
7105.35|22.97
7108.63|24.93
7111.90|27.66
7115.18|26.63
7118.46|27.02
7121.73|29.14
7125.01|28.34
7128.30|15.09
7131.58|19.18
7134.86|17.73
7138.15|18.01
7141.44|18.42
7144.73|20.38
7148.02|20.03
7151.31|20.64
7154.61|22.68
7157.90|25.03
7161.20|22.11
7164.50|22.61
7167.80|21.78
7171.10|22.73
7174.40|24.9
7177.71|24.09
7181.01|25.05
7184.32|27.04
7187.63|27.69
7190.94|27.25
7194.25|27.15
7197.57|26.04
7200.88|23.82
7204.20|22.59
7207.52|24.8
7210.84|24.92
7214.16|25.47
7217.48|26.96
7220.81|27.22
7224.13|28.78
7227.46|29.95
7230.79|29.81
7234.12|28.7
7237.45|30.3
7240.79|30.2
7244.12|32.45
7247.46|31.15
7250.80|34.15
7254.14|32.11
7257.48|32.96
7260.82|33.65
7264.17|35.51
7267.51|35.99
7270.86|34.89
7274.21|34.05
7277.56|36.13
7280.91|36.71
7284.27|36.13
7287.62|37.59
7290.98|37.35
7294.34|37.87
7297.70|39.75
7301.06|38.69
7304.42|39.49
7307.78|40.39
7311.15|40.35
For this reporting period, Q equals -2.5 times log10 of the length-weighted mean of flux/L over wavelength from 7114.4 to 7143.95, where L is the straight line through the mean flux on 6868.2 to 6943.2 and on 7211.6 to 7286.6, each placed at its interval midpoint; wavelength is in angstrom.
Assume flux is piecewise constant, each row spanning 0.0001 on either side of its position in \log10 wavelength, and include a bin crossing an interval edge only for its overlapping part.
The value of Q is 0.27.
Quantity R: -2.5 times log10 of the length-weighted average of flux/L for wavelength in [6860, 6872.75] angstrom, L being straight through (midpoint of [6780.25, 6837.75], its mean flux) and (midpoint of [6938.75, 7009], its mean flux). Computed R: 0.22 mag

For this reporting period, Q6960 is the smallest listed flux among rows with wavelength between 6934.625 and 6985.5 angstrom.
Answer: 24.44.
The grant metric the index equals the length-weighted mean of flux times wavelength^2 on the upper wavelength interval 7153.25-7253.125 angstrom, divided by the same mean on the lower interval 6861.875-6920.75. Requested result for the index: 1.45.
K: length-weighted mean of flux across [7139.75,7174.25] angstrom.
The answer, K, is 21.8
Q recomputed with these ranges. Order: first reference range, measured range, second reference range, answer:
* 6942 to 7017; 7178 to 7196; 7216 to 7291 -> 0.20 mag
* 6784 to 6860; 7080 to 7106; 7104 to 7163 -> -0.13 mag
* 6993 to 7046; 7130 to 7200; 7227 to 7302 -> 0.43 mag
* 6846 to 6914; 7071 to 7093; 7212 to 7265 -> -0.11 mag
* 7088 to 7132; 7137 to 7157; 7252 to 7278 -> 0.29 mag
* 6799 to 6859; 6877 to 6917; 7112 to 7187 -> -0.08 mag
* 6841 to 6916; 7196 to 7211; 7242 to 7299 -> 0.31 mag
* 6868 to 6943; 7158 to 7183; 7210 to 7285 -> 0.25 mag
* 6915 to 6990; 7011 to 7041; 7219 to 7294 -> -0.22 mag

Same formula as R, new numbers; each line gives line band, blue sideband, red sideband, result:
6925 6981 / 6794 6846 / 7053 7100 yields -0.19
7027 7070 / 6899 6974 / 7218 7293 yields -0.22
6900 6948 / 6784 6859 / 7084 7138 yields -0.18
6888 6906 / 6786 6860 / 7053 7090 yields 0.05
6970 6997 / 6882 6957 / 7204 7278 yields -0.22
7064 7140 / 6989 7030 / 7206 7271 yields 0.25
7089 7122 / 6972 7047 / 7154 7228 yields 0.18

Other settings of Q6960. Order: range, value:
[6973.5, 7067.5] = 24.51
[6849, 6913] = 17.13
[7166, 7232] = 21.78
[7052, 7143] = 15.09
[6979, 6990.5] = 30.05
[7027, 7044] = 32.45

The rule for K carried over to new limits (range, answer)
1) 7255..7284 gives 35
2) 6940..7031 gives 30.3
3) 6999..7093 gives 32.3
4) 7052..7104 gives 27.3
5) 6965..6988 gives 29.7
